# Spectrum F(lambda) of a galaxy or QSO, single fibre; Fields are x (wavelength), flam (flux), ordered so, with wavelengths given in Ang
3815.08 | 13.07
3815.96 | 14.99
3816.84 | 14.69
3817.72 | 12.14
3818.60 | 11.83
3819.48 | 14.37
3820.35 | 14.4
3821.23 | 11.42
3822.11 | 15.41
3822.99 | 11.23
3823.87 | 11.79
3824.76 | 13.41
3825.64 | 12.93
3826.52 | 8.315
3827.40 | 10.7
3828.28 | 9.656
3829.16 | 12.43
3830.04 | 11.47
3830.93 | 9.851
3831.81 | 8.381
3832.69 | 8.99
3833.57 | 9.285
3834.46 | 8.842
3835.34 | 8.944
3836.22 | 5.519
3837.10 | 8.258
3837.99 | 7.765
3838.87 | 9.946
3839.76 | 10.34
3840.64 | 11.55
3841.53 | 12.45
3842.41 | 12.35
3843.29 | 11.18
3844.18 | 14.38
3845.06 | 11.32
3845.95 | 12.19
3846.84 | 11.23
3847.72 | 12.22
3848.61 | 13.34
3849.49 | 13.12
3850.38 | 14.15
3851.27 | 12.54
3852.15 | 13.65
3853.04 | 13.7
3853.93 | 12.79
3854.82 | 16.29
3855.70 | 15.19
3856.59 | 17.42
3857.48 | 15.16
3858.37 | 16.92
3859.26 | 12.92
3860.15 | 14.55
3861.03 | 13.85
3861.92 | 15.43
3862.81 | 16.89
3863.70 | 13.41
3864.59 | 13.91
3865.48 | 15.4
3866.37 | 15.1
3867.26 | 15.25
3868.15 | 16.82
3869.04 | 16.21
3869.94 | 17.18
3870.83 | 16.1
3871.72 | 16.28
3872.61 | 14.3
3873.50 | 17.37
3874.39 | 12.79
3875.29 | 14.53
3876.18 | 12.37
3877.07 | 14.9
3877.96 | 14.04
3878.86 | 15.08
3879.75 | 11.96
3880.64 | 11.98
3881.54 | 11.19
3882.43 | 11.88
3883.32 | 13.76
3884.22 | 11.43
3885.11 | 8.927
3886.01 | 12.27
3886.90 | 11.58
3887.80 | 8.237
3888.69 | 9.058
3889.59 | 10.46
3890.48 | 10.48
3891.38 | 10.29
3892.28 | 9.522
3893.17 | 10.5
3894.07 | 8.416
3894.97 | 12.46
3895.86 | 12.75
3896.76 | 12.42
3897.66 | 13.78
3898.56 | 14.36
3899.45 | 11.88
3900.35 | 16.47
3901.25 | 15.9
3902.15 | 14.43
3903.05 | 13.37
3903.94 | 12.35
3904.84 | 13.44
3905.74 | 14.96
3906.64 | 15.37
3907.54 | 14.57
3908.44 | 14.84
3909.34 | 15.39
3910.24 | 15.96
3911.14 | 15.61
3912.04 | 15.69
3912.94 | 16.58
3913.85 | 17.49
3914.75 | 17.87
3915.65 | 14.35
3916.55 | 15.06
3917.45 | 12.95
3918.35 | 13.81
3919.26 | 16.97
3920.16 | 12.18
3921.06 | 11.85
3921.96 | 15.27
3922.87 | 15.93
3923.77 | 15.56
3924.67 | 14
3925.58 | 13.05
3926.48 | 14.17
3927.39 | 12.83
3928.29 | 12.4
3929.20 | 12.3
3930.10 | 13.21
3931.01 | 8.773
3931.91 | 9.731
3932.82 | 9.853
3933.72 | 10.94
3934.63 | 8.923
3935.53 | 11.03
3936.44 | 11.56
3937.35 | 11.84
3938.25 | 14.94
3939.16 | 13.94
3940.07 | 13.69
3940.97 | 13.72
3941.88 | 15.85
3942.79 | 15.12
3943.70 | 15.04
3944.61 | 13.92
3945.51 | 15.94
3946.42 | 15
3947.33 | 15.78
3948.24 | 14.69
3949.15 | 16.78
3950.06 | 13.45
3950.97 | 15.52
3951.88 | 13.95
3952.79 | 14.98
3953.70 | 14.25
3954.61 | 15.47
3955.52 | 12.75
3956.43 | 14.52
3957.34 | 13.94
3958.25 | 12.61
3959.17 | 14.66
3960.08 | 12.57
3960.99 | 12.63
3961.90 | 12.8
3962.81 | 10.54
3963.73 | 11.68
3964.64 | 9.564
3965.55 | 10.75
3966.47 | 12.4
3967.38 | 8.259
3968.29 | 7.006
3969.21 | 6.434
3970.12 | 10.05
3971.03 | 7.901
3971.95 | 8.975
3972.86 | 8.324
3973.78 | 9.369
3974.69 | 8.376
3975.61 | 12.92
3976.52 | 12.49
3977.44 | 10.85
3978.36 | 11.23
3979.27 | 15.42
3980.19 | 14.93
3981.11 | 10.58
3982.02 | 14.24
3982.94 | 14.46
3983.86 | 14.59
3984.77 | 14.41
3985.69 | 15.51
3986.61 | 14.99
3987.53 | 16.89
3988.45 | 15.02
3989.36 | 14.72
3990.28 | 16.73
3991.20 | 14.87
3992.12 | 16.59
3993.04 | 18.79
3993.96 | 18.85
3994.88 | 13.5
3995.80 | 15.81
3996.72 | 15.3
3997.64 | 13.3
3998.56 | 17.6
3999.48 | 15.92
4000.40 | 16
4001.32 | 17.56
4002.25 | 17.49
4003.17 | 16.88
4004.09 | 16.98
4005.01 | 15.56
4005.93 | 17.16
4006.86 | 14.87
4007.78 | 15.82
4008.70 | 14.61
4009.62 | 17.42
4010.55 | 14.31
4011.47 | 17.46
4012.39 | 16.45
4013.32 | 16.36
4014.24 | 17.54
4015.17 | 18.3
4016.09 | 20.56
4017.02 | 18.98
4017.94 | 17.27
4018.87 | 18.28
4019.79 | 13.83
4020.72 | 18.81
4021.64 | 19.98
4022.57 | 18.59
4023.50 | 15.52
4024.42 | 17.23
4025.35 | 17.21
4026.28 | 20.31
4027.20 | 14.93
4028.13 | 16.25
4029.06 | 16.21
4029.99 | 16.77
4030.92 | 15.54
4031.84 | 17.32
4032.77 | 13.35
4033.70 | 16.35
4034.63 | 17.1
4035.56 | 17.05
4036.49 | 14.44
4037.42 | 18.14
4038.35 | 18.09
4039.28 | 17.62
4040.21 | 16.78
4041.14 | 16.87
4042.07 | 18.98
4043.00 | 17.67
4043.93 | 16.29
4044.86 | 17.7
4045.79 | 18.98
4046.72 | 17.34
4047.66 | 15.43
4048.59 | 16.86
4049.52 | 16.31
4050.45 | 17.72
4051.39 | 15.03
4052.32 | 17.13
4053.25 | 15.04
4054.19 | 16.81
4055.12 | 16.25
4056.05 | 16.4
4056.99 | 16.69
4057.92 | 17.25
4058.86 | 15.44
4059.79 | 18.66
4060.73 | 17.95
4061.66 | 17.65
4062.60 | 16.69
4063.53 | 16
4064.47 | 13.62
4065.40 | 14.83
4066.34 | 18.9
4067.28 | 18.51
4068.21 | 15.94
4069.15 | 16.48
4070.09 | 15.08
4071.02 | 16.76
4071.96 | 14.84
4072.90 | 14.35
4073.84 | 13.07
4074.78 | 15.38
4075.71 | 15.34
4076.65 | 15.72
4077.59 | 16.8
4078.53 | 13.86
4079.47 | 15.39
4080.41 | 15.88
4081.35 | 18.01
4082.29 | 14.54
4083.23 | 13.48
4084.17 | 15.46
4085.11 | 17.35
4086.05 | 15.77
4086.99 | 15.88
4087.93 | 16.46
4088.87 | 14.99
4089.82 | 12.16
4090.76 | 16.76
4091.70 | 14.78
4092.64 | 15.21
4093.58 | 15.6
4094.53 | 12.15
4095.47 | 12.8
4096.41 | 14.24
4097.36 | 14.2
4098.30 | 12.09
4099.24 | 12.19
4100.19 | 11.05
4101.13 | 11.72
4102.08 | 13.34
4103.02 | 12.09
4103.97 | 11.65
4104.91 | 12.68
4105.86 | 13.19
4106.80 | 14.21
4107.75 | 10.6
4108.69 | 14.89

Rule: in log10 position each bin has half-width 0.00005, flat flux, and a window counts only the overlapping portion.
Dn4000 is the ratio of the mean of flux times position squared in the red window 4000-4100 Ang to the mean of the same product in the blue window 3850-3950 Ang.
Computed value 1.28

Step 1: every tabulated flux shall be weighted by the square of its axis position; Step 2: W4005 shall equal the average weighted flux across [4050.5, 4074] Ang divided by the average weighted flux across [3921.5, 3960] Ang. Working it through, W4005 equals 1.3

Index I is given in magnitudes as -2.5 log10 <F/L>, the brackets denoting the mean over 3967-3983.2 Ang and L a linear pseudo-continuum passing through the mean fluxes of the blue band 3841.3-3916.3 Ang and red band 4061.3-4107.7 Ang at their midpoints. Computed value 0.31 mag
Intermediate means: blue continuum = 13.7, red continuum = 14.7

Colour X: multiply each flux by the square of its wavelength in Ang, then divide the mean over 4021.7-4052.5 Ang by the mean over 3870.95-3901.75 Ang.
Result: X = 1.5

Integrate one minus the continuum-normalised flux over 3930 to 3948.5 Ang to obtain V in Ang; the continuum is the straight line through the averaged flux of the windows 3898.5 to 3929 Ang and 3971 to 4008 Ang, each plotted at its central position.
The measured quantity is 2.0 Ang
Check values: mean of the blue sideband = 14.6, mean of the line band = 13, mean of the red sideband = 14.5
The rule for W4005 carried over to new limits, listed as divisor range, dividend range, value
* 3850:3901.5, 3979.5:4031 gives 1.29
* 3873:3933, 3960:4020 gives 1.13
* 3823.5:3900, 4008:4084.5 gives 1.46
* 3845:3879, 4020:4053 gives 1.28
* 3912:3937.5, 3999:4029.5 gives 1.34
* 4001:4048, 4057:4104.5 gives 0.91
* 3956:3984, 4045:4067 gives 1.53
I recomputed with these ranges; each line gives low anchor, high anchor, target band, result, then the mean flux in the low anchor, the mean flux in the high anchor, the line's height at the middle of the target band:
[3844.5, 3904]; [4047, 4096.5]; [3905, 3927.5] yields -0.07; 13.4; 15.8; 13.9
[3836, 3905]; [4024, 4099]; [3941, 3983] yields 0.15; 13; 16.1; 14.5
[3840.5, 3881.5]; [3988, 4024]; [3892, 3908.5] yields 0.12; 14.2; 16.7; 14.8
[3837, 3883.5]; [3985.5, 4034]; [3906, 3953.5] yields 0.07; 13.7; 16.6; 15.1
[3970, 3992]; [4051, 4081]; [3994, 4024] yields -0.20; 12.9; 16.1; 14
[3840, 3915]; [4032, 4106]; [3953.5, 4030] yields 0.02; 13.6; 15.6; 14.8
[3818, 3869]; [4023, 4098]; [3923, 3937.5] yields 0.17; 12.5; 16.1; 14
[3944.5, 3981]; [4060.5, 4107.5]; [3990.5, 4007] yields -0.24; 12.3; 14.8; 13.1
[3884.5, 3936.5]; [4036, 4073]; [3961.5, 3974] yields 0.45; 13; 16.7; 14.5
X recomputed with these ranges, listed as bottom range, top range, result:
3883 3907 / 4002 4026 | 1.49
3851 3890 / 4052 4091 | 1.27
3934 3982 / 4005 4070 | 1.40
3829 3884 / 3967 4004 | 1.12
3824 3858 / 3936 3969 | 1.21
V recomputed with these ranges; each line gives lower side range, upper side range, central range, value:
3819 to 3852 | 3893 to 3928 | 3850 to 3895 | -2.9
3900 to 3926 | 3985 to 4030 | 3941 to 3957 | 0.7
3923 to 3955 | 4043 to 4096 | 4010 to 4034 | -3.2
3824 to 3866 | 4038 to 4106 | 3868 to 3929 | -2.9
